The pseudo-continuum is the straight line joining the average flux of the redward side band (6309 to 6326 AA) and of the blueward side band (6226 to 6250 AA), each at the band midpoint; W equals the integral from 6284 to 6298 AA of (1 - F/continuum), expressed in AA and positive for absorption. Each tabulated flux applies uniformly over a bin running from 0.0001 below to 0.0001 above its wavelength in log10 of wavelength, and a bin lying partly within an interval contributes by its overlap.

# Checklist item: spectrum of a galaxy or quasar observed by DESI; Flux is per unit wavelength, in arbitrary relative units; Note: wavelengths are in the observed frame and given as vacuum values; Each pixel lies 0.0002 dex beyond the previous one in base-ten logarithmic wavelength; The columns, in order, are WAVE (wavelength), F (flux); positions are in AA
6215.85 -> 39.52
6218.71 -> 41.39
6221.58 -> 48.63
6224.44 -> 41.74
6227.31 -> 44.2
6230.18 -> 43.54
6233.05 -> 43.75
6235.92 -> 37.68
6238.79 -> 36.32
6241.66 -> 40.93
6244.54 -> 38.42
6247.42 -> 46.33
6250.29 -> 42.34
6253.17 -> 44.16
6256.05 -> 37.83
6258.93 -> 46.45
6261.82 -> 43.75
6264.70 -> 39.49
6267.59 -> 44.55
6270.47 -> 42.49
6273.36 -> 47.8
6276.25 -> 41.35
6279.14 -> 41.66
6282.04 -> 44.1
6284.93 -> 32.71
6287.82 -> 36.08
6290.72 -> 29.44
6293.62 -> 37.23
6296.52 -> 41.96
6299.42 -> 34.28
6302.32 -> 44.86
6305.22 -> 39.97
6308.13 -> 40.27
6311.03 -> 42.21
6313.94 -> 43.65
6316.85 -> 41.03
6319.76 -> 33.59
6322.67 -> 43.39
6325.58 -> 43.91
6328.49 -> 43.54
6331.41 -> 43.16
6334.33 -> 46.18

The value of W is 1.91 AA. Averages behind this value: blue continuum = 41.4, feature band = 35.6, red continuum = 41.1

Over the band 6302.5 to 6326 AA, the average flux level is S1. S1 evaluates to 41.1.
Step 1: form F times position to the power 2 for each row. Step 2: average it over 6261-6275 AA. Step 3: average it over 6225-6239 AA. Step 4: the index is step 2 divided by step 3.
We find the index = 1.1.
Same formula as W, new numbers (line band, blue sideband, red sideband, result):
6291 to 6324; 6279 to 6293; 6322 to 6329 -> 0.40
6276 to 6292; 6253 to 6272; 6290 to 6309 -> 1.17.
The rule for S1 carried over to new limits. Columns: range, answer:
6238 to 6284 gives 42.4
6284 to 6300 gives 35.4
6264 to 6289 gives 41.2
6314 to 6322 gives 39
